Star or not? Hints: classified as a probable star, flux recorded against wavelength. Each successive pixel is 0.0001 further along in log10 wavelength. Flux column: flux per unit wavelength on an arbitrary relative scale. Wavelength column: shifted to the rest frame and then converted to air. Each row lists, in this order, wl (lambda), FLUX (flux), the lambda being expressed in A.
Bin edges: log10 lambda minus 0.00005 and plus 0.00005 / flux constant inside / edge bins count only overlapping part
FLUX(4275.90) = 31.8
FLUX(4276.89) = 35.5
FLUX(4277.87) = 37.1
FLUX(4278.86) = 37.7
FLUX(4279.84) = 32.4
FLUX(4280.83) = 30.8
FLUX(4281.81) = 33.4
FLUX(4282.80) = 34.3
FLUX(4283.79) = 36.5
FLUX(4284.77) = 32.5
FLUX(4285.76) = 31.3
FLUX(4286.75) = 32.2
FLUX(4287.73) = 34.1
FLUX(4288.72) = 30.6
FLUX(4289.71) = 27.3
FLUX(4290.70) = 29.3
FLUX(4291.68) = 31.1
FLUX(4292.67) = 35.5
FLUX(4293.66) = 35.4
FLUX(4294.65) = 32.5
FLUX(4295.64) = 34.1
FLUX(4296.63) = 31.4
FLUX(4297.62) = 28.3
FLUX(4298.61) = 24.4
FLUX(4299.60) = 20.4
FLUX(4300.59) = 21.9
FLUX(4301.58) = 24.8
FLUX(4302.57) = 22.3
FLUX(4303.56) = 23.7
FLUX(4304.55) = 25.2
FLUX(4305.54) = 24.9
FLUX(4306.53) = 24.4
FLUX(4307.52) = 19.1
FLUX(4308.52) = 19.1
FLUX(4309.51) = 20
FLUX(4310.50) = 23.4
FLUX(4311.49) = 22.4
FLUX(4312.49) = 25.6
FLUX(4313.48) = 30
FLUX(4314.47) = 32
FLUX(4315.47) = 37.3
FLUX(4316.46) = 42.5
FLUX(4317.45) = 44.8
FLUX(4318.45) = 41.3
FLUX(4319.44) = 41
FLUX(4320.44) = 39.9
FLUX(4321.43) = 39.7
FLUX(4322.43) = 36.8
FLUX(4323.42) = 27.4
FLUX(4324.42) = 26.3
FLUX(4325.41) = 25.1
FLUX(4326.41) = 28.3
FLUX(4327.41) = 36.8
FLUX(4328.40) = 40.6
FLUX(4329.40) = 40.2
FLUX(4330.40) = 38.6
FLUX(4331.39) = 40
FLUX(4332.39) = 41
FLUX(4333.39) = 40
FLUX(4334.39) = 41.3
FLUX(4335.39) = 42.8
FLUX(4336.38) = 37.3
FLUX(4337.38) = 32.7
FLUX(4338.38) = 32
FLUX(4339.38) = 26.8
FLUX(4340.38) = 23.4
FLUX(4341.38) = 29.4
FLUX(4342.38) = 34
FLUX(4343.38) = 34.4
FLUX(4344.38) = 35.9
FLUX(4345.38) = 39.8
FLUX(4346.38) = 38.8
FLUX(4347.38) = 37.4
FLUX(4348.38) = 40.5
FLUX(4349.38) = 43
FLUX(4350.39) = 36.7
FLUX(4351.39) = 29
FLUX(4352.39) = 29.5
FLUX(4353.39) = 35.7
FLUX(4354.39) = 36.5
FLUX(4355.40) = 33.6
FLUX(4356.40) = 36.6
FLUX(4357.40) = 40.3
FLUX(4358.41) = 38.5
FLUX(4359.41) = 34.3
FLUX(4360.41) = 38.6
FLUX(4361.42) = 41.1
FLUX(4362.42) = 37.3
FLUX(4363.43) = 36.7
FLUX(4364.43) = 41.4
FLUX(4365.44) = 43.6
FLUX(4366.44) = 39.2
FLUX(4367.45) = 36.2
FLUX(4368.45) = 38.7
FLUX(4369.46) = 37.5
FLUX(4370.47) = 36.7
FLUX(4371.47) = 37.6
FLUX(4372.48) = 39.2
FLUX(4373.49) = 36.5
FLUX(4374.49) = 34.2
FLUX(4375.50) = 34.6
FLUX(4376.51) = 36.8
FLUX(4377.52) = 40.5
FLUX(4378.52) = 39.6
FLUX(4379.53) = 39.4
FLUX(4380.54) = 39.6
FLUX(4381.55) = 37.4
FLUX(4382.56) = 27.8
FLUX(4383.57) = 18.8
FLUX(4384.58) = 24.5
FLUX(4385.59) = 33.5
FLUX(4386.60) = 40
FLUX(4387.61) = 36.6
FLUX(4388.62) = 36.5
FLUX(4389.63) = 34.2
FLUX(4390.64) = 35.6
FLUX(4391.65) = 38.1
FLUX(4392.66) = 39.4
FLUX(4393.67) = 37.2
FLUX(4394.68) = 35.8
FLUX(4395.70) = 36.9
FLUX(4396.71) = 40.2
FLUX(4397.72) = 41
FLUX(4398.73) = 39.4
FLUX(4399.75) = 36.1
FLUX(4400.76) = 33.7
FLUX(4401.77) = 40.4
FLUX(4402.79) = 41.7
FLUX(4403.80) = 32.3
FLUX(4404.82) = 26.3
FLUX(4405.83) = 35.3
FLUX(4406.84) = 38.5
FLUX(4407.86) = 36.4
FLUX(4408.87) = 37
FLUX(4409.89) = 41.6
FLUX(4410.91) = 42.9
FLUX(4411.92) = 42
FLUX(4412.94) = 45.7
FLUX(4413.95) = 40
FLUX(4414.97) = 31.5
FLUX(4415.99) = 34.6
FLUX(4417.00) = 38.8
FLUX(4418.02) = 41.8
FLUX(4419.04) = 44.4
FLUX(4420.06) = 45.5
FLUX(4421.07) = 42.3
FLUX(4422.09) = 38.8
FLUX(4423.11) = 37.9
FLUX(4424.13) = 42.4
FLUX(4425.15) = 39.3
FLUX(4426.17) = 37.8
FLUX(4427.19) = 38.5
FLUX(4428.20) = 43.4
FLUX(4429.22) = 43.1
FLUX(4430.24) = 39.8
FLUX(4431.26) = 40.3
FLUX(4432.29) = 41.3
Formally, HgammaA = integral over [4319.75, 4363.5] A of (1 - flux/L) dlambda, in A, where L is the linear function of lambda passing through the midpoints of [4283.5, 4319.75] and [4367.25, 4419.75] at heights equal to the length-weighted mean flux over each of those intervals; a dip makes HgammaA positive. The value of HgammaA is -4.1 A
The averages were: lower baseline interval 29.4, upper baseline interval 37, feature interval 35.8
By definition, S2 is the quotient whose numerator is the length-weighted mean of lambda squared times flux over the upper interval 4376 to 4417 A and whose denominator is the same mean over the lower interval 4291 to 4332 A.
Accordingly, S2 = 1.24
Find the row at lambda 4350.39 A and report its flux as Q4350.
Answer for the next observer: 36.7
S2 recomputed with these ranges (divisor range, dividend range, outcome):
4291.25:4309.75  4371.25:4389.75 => 1.39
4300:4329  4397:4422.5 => 1.35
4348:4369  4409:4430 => 1.11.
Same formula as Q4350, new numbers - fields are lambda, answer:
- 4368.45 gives 38.7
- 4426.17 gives 37.8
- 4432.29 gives 41.3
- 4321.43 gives 39.7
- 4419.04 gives 44.4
